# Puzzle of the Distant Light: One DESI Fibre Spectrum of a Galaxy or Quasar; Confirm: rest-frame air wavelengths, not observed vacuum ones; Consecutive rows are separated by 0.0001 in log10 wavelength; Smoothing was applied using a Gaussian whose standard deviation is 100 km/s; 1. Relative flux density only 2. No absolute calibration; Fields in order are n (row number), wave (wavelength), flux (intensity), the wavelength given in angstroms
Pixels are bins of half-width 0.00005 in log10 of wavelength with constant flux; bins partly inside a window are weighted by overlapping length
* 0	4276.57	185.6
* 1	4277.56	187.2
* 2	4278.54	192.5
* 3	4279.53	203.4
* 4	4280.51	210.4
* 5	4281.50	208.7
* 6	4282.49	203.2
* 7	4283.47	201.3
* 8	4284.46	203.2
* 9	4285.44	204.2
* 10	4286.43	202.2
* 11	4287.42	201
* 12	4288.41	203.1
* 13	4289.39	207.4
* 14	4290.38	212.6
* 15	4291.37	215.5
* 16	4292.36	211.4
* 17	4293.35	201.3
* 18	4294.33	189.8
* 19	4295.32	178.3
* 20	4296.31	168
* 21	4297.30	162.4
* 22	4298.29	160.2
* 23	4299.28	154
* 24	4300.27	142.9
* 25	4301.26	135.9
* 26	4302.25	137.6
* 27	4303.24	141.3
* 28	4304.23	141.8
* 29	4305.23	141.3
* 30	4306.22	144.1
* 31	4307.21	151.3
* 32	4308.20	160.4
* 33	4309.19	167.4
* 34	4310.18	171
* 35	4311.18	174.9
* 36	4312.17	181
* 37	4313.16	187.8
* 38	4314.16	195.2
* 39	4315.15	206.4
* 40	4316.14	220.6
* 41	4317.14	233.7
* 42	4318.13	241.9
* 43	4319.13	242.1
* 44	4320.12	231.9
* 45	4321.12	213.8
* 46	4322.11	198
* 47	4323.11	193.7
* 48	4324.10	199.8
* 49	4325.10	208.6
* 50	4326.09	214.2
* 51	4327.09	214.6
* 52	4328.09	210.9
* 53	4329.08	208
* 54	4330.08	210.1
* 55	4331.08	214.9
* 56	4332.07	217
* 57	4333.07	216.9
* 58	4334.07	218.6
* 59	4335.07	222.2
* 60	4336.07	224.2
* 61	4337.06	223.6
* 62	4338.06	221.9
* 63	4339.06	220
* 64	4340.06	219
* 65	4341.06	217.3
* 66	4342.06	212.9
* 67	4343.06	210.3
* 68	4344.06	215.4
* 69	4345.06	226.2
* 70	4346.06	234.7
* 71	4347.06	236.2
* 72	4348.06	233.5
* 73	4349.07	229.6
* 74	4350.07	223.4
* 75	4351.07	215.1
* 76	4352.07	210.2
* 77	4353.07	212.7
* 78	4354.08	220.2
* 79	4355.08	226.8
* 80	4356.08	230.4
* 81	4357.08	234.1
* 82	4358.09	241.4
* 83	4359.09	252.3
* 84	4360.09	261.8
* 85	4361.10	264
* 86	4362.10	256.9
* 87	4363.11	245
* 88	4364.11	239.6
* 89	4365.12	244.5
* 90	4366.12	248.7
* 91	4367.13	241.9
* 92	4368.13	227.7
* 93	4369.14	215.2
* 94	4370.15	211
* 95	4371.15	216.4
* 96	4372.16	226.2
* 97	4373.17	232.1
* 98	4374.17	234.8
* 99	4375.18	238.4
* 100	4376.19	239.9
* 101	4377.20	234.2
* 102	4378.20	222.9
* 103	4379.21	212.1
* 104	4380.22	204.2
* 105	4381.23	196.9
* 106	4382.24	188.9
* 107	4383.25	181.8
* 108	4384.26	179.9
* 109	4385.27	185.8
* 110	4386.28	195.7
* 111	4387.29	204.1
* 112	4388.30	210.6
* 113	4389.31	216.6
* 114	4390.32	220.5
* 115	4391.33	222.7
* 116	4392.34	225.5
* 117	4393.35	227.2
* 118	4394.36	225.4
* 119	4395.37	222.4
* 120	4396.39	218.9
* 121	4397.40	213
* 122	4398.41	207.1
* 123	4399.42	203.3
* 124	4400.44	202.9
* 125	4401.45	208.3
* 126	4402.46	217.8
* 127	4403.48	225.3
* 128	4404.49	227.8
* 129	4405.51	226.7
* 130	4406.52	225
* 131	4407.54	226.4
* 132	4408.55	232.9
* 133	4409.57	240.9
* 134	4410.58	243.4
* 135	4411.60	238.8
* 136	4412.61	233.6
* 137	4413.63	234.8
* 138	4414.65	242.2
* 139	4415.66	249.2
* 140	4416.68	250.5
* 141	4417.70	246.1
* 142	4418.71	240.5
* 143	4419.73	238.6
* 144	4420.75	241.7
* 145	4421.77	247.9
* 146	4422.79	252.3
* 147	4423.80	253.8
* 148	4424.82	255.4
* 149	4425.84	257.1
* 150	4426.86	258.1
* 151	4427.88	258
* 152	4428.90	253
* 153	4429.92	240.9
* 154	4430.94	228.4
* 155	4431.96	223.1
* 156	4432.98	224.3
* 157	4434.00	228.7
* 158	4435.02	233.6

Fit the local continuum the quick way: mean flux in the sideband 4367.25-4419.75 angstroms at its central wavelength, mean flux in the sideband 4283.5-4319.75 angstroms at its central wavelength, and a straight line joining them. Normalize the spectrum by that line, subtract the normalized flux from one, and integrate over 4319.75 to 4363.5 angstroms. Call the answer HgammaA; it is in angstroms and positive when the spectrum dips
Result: -5.0 angstroms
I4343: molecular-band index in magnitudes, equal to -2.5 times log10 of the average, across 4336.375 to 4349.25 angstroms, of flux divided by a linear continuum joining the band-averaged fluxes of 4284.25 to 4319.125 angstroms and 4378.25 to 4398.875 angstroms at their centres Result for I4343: -0.15 mag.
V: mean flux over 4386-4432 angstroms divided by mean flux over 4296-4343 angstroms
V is 1.19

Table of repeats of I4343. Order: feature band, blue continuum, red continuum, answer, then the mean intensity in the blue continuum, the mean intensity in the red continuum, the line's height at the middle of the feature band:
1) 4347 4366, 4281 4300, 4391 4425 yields -0.10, 193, 231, 215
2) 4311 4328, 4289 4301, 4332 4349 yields -0.03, 182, 222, 204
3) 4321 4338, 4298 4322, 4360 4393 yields -0.11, 179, 222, 191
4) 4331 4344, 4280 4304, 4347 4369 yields 0.01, 185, 236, 220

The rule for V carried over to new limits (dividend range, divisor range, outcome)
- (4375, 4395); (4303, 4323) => 1.12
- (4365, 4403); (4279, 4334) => 1.12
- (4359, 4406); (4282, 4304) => 1.21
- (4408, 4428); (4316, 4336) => 1.13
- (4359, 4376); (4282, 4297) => 1.19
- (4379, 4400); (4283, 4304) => 1.14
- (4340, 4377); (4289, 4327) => 1.25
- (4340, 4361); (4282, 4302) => 1.22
